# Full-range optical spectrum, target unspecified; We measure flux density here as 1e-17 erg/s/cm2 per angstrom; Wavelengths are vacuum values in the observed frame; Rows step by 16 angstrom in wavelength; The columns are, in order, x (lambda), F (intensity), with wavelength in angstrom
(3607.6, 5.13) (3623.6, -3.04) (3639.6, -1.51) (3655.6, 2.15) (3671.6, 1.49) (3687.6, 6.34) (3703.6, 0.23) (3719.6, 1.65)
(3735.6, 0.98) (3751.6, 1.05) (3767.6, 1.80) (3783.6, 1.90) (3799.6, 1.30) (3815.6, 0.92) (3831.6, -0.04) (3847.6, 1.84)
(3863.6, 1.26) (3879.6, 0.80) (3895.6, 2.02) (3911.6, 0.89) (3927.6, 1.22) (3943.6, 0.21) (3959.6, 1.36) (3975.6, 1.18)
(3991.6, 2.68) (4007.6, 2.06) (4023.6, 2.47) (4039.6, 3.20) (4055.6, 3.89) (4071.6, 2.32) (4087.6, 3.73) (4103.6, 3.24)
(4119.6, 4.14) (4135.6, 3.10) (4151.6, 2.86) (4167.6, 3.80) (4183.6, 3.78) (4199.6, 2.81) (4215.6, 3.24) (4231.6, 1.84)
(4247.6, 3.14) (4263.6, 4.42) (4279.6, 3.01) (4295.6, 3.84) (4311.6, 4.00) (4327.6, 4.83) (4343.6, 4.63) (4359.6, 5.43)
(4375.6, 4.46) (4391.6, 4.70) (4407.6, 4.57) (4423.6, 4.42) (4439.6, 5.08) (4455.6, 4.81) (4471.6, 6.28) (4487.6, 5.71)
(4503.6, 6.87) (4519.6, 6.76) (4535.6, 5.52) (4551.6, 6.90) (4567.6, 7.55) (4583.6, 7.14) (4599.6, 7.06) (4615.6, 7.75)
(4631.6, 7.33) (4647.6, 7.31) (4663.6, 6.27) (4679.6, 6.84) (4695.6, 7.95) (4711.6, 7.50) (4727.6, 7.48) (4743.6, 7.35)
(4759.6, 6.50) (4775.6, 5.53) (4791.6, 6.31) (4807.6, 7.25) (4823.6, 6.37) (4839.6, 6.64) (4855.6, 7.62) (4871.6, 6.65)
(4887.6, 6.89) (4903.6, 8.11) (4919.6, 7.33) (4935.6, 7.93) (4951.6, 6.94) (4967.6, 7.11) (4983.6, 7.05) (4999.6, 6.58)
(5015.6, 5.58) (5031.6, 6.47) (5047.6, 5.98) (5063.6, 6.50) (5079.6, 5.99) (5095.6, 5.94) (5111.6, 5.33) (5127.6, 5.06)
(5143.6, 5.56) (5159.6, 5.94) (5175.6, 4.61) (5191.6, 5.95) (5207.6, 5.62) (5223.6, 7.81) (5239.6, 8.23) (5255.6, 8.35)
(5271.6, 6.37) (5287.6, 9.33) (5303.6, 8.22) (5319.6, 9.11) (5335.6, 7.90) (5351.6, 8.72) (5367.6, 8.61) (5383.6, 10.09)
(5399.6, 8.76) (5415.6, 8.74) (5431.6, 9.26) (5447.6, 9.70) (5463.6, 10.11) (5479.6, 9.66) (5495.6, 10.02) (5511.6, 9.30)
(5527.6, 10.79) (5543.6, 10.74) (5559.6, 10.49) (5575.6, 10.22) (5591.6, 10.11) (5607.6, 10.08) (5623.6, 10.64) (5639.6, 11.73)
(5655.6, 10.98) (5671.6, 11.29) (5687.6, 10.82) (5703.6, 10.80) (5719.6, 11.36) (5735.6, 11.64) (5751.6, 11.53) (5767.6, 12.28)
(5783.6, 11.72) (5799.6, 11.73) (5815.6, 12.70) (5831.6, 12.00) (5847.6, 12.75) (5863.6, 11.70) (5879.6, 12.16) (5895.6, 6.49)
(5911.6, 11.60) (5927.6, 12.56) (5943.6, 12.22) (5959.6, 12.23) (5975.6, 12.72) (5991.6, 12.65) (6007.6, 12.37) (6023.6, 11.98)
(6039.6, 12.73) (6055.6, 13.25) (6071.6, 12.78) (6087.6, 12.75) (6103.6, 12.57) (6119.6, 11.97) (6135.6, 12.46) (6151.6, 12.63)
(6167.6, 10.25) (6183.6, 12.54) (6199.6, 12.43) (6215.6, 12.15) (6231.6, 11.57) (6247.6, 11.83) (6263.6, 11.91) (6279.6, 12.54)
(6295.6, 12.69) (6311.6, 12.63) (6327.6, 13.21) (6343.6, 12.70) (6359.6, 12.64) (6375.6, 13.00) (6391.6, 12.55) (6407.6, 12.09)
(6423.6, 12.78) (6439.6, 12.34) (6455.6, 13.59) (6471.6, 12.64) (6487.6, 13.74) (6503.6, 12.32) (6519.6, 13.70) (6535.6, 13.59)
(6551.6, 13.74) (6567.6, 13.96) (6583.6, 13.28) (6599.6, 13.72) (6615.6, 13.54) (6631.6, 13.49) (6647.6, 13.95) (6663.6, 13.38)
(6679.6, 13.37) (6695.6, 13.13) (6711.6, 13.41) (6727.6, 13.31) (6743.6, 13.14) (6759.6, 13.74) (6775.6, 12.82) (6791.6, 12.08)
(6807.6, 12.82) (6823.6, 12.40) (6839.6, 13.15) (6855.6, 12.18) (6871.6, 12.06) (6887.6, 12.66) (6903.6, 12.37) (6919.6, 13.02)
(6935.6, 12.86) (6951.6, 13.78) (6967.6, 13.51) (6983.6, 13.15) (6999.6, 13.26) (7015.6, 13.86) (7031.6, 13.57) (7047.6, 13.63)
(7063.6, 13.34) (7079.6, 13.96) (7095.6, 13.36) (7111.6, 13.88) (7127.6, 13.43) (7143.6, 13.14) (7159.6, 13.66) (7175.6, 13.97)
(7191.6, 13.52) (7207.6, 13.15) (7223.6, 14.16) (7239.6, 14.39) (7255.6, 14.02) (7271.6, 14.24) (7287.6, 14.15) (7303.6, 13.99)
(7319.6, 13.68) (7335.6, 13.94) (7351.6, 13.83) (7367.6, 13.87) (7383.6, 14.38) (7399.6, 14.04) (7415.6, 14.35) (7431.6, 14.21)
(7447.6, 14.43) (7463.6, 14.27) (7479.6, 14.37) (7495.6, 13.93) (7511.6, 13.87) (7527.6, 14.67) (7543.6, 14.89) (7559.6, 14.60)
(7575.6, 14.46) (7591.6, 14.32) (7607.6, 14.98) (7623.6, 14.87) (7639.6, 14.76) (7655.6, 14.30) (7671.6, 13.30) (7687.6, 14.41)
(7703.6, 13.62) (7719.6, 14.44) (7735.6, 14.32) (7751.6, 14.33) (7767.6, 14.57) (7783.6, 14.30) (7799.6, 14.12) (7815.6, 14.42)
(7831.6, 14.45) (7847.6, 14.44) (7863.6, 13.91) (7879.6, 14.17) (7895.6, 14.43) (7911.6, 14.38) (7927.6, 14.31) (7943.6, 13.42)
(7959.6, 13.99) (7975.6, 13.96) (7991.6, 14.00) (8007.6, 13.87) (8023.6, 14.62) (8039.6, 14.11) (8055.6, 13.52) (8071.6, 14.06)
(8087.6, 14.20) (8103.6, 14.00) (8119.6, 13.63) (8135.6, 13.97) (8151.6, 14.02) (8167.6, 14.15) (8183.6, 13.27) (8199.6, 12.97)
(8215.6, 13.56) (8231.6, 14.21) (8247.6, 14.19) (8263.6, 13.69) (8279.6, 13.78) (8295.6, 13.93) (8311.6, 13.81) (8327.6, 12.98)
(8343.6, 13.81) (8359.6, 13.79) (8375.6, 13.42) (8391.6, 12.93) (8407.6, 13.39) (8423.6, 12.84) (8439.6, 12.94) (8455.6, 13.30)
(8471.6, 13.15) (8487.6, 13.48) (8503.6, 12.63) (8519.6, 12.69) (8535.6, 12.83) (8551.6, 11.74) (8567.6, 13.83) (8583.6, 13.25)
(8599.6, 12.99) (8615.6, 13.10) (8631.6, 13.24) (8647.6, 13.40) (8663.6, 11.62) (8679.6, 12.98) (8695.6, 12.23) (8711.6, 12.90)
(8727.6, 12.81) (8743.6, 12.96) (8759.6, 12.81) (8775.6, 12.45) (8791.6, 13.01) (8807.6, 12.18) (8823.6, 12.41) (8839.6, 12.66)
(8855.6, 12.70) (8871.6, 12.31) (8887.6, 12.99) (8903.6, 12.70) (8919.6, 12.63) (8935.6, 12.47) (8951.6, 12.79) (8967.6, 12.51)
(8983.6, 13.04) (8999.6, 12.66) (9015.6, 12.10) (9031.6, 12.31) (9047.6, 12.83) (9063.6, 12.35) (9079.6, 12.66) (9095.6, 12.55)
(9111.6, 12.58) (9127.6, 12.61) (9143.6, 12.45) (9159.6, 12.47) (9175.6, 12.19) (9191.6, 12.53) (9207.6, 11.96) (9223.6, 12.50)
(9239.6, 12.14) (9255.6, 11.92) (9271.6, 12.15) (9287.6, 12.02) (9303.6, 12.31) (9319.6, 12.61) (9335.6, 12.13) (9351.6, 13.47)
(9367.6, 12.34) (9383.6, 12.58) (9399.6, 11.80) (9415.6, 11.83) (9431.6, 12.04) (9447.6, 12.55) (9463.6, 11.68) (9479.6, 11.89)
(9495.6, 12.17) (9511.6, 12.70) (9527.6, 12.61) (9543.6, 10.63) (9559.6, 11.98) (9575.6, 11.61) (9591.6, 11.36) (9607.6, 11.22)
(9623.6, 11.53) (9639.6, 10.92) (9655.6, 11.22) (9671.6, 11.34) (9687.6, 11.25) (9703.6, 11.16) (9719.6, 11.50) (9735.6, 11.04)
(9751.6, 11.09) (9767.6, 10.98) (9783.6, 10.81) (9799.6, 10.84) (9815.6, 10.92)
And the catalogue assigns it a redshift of 0.00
